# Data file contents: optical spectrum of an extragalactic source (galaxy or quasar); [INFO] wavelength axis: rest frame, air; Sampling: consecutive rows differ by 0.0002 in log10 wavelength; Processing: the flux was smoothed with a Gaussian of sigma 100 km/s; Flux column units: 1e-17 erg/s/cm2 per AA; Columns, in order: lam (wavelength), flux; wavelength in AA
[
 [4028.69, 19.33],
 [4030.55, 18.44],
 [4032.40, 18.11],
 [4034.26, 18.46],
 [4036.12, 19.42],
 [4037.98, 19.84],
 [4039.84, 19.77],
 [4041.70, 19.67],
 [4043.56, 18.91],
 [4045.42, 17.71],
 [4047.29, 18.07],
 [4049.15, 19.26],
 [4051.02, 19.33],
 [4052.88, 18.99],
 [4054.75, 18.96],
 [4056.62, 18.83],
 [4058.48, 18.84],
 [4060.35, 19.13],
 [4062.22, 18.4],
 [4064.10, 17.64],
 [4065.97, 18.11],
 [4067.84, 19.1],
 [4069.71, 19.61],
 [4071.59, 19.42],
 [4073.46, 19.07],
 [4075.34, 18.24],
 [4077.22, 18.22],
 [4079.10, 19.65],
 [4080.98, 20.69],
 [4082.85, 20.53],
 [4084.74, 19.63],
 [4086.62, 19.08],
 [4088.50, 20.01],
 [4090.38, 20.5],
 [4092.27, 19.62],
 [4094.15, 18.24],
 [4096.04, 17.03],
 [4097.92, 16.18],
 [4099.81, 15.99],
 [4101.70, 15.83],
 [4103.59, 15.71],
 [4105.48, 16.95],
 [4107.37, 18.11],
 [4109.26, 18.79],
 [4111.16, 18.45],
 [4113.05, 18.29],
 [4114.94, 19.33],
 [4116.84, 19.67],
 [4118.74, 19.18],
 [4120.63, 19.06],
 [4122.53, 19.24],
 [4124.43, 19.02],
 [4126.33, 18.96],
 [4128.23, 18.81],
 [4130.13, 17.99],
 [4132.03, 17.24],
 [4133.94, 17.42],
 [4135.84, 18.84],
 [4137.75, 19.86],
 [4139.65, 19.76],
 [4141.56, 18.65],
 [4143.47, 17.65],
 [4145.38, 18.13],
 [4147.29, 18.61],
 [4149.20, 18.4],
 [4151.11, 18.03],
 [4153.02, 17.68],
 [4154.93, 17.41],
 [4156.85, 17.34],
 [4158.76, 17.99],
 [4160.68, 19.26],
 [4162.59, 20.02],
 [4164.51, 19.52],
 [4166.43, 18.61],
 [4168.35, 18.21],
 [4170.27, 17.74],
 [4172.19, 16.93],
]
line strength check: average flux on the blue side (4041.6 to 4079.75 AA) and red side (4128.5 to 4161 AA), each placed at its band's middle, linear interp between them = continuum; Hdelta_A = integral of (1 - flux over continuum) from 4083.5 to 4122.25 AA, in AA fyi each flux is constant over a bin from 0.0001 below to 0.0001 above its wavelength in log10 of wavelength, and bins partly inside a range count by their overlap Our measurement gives 0.42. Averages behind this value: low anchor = 18.8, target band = 18.3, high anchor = 18.2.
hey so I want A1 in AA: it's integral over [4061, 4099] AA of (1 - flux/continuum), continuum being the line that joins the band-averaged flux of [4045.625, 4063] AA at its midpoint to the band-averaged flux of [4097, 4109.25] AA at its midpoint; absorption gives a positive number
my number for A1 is -2.7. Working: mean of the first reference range 18.8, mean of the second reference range 16.6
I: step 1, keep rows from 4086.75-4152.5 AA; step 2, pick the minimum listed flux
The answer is 15.71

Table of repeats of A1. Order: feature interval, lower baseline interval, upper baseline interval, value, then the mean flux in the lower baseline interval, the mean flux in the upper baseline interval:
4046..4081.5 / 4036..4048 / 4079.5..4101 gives 0.1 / 19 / 18.9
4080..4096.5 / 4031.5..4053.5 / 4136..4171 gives -0.7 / 19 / 18.5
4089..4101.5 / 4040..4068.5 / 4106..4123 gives 0.6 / 18.8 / 18.8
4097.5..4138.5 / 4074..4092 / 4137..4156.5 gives 1.6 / 19.6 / 18.4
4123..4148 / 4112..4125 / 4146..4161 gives 0.1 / 19.1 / 18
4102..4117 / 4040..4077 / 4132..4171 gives 0.5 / 18.8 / 18.4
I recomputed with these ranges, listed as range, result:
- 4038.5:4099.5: 16.18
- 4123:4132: 17.99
